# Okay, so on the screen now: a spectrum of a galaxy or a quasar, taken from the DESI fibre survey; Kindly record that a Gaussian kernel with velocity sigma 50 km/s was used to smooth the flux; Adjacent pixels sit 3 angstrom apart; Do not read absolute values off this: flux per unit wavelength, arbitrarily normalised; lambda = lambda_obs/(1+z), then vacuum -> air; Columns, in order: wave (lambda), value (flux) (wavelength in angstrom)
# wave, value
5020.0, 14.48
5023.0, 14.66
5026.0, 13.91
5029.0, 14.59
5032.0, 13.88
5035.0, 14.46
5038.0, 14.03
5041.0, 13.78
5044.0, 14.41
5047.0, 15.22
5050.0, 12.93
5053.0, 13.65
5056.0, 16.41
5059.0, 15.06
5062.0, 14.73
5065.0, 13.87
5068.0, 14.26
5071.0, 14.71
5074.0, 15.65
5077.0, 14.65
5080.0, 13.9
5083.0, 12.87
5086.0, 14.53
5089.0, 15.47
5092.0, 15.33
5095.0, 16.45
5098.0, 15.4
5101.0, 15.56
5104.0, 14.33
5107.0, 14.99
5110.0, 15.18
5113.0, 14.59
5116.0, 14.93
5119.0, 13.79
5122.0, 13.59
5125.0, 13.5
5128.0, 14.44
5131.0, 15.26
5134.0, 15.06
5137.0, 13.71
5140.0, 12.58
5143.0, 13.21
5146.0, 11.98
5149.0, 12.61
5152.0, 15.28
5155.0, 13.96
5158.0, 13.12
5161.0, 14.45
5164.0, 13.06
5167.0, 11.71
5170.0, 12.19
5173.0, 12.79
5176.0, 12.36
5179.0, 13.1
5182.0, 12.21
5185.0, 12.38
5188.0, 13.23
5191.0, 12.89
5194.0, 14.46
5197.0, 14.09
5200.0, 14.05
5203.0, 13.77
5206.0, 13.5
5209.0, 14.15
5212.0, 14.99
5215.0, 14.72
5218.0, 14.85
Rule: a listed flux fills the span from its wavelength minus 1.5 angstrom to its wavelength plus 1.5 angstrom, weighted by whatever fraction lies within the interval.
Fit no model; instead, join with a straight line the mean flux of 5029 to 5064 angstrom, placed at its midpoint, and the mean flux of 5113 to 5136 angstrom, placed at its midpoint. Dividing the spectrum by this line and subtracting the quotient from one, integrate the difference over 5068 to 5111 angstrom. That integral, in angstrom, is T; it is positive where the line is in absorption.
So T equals -1.5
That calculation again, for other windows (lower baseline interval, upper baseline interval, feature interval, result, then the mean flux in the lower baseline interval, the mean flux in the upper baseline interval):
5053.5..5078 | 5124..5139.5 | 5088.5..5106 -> -0.97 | 14.9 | 14.3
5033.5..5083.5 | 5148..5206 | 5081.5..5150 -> -2.31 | 14.4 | 13.3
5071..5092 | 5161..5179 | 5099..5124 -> -1.22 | 14.6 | 12.6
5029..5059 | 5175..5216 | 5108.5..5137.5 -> -1.01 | 14.4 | 13.6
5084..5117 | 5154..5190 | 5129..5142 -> -0.09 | 15.1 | 12.9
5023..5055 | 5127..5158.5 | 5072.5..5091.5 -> -0.77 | 14.1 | 13.8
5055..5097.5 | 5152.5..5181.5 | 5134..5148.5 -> 0.50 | 14.8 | 13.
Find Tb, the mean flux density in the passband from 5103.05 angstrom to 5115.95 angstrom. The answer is 14.8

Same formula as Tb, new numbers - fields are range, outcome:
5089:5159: 14.3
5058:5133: 14.7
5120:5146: 13.8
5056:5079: 14.8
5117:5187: 13.3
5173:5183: 12.6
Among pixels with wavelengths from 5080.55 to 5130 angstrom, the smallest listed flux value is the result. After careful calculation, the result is 12.87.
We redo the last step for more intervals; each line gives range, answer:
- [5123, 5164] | 11.98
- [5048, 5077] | 12.93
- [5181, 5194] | 12.21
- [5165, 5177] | 11.71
